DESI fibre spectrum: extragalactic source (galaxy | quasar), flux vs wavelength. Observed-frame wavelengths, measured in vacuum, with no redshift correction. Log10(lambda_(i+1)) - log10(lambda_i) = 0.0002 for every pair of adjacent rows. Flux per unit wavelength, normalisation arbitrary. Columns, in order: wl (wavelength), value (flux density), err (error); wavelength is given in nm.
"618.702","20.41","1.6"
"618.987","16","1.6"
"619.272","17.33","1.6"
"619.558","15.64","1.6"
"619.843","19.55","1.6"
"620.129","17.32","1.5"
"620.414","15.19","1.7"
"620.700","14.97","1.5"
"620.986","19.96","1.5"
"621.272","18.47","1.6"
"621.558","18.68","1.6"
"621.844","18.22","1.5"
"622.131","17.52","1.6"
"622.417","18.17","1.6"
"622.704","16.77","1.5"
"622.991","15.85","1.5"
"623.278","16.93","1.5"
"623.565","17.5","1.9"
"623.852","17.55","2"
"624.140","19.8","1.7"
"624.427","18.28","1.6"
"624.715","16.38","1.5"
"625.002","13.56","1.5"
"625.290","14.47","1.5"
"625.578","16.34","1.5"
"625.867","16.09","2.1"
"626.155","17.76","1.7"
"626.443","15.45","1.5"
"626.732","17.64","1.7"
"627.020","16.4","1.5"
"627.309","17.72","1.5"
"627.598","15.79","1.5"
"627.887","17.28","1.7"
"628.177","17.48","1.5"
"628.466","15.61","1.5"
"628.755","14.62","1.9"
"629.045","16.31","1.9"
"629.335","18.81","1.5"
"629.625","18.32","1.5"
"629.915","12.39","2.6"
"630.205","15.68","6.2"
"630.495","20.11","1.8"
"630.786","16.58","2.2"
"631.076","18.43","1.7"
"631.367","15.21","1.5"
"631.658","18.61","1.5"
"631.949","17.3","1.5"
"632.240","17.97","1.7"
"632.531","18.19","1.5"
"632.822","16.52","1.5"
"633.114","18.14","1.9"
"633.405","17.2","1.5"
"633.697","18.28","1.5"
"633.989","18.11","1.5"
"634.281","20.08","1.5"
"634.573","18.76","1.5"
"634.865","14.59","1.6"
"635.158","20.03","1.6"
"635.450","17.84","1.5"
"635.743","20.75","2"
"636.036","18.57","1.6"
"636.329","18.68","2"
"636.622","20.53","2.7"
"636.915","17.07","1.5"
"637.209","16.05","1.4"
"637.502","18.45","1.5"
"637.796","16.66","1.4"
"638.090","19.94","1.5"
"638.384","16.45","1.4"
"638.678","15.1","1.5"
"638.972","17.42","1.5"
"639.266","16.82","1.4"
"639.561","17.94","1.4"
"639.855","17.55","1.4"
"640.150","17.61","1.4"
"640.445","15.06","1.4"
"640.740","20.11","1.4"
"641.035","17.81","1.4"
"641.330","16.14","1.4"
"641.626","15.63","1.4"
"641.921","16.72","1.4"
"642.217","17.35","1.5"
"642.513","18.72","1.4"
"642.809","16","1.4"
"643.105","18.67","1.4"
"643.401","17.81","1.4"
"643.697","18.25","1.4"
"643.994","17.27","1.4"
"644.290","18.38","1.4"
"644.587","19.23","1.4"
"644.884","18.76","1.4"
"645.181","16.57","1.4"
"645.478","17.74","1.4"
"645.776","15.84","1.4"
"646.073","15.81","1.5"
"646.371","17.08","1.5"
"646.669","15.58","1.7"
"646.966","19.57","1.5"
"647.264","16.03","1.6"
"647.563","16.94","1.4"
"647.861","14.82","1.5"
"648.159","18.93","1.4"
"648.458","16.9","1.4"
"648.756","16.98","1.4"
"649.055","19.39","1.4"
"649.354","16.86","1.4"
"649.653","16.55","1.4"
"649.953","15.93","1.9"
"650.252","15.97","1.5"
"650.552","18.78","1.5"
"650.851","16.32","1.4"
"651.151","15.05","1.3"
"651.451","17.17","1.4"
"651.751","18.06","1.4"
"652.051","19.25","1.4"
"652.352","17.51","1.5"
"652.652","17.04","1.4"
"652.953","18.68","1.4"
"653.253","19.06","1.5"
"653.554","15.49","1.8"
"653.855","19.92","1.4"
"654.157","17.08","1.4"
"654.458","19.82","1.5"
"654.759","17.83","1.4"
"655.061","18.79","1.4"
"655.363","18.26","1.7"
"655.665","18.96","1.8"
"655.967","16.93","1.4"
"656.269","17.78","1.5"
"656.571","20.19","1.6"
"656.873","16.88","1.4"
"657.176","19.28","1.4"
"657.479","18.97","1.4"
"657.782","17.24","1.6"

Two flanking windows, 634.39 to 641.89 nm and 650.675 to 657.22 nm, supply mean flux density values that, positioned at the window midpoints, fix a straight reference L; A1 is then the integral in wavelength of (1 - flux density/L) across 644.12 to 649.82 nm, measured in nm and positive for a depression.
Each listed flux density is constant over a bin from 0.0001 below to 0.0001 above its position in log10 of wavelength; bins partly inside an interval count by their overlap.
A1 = 0.18 nm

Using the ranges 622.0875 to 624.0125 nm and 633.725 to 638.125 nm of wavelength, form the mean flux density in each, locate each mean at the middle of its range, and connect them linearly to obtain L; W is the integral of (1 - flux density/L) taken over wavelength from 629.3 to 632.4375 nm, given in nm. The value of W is 0.13 nm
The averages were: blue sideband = 17.2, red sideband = 18.4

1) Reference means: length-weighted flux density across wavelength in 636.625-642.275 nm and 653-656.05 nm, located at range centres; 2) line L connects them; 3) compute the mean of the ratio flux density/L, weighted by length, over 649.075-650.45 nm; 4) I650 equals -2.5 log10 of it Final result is 0.08 mag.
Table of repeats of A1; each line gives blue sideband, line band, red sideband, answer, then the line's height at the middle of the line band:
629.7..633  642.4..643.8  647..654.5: -0.05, 17.2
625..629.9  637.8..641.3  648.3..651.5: -0.14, 16.7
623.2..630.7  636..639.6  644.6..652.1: -0.16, 16.9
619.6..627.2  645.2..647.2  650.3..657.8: 0.10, 17.8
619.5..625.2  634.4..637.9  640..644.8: -0.14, 17.5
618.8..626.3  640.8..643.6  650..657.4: 0.05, 17.6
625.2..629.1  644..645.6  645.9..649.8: -0.11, 16.9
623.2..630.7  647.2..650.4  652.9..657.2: 0.19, 17.9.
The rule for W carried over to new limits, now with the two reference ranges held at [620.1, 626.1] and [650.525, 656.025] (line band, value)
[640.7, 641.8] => 0.03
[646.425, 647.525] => 0.04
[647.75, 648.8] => 0.05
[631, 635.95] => -0.19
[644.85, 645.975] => 0.04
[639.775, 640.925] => 0.00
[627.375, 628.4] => 0.02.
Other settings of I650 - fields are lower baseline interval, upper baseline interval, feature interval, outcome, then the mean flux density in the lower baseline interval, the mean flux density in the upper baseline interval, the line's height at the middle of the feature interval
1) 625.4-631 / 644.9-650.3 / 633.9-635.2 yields -0.09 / 16.7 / 16.9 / 16.7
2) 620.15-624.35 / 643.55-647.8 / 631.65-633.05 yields -0.01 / 17.5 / 17.3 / 17.4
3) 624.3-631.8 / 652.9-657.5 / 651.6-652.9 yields 0.01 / 16.6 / 18.3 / 18.2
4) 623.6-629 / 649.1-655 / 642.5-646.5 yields -0.02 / 16.6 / 17.5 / 17.3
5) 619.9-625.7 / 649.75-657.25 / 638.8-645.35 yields 0.00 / 17.1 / 17.8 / 17.6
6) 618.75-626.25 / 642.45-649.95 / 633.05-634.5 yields -0.07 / 17.1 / 17.3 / 17.2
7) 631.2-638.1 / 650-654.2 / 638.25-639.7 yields 0.07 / 18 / 17.5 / 17.9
